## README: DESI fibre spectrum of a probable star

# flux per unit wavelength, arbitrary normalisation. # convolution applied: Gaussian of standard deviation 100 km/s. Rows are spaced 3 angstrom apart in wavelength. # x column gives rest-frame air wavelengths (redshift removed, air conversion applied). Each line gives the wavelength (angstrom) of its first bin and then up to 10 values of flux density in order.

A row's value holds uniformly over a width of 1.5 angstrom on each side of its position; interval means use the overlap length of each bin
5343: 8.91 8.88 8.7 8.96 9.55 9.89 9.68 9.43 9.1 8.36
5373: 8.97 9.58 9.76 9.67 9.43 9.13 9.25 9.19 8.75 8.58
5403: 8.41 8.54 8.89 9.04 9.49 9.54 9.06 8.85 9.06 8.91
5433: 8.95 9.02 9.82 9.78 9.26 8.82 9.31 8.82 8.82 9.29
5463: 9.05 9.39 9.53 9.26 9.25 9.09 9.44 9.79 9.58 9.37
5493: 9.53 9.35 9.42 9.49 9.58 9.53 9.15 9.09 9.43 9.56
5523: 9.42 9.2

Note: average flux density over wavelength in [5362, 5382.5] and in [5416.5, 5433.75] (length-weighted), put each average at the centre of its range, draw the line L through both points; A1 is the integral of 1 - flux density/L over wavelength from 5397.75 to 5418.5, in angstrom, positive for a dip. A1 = 0.5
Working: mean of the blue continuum 9.26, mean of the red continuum 9.07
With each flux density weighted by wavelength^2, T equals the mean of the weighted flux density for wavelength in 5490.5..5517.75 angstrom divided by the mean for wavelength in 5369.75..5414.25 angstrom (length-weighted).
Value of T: 1.1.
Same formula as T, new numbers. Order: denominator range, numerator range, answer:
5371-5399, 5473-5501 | 1.06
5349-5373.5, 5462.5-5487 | 1.06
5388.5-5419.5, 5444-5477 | 1.04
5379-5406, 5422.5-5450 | 1.03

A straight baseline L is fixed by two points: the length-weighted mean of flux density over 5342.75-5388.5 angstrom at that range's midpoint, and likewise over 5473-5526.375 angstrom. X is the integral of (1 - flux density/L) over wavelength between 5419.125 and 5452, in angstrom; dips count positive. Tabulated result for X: 0.6 angstrom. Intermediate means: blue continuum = 9.26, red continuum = 9.41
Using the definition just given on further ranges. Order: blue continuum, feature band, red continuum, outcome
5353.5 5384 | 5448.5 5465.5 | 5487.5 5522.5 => 0.6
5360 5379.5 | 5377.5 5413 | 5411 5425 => 0.7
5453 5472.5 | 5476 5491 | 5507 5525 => -0.3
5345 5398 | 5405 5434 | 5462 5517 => 0.8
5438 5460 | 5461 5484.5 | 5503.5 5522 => -0.1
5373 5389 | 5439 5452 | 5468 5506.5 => 0.1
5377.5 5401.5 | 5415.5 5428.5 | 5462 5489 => 0.2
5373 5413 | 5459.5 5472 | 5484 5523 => 0.0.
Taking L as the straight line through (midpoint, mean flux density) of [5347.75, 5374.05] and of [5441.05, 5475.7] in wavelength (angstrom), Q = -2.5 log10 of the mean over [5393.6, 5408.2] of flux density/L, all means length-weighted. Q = 0.06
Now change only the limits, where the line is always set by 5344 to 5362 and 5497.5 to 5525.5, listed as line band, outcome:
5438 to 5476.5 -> 0.011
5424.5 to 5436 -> 0.042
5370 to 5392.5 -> -0.006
